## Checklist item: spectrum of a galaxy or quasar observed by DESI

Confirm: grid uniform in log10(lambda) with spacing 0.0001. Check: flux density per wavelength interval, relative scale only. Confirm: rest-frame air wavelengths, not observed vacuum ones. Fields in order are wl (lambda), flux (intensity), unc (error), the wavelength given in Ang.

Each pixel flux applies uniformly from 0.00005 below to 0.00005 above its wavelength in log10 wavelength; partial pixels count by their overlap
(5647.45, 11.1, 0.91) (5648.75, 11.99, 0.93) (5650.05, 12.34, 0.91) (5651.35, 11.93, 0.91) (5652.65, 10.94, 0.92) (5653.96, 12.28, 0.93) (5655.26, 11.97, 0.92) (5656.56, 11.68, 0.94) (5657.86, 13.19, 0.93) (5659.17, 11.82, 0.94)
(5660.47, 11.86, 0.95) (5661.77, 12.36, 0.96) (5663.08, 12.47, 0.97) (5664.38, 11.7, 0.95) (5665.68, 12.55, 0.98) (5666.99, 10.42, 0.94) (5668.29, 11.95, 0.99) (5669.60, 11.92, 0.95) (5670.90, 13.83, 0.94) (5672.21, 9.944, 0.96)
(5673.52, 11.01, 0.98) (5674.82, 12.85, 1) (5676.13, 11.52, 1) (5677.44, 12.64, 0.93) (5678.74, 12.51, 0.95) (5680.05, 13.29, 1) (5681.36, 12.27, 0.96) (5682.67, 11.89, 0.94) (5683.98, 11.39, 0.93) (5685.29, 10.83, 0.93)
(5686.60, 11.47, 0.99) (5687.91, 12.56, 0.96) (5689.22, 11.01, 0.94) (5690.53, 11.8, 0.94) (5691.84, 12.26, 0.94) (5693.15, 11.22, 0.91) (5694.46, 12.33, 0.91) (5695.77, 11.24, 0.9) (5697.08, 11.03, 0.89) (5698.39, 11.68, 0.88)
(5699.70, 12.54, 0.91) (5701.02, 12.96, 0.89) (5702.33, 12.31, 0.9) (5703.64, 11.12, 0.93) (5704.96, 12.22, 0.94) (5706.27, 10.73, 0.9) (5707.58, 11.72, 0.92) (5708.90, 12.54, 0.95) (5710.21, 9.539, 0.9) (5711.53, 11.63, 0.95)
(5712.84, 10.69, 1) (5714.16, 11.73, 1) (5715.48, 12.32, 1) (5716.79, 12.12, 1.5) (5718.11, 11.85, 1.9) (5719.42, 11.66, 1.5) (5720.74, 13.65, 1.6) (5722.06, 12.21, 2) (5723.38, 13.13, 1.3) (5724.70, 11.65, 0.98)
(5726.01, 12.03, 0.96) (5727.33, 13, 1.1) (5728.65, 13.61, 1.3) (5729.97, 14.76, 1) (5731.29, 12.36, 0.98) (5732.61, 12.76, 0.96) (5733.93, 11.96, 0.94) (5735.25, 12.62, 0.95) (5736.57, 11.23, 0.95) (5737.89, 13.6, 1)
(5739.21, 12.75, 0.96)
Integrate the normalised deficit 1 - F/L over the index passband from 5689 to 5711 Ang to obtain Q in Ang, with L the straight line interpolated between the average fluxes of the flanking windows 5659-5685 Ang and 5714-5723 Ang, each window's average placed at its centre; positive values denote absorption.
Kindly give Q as 0.9 Ang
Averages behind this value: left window 12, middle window 11.7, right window 12.3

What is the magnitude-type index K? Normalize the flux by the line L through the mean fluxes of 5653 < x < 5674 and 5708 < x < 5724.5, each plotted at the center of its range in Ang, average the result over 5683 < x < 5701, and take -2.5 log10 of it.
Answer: 0.02 mag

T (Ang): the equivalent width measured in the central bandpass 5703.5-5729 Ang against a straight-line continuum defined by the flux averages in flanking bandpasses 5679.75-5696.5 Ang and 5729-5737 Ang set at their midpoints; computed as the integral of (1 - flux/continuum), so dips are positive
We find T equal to 0.8 Ang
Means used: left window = 11.8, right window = 12.7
